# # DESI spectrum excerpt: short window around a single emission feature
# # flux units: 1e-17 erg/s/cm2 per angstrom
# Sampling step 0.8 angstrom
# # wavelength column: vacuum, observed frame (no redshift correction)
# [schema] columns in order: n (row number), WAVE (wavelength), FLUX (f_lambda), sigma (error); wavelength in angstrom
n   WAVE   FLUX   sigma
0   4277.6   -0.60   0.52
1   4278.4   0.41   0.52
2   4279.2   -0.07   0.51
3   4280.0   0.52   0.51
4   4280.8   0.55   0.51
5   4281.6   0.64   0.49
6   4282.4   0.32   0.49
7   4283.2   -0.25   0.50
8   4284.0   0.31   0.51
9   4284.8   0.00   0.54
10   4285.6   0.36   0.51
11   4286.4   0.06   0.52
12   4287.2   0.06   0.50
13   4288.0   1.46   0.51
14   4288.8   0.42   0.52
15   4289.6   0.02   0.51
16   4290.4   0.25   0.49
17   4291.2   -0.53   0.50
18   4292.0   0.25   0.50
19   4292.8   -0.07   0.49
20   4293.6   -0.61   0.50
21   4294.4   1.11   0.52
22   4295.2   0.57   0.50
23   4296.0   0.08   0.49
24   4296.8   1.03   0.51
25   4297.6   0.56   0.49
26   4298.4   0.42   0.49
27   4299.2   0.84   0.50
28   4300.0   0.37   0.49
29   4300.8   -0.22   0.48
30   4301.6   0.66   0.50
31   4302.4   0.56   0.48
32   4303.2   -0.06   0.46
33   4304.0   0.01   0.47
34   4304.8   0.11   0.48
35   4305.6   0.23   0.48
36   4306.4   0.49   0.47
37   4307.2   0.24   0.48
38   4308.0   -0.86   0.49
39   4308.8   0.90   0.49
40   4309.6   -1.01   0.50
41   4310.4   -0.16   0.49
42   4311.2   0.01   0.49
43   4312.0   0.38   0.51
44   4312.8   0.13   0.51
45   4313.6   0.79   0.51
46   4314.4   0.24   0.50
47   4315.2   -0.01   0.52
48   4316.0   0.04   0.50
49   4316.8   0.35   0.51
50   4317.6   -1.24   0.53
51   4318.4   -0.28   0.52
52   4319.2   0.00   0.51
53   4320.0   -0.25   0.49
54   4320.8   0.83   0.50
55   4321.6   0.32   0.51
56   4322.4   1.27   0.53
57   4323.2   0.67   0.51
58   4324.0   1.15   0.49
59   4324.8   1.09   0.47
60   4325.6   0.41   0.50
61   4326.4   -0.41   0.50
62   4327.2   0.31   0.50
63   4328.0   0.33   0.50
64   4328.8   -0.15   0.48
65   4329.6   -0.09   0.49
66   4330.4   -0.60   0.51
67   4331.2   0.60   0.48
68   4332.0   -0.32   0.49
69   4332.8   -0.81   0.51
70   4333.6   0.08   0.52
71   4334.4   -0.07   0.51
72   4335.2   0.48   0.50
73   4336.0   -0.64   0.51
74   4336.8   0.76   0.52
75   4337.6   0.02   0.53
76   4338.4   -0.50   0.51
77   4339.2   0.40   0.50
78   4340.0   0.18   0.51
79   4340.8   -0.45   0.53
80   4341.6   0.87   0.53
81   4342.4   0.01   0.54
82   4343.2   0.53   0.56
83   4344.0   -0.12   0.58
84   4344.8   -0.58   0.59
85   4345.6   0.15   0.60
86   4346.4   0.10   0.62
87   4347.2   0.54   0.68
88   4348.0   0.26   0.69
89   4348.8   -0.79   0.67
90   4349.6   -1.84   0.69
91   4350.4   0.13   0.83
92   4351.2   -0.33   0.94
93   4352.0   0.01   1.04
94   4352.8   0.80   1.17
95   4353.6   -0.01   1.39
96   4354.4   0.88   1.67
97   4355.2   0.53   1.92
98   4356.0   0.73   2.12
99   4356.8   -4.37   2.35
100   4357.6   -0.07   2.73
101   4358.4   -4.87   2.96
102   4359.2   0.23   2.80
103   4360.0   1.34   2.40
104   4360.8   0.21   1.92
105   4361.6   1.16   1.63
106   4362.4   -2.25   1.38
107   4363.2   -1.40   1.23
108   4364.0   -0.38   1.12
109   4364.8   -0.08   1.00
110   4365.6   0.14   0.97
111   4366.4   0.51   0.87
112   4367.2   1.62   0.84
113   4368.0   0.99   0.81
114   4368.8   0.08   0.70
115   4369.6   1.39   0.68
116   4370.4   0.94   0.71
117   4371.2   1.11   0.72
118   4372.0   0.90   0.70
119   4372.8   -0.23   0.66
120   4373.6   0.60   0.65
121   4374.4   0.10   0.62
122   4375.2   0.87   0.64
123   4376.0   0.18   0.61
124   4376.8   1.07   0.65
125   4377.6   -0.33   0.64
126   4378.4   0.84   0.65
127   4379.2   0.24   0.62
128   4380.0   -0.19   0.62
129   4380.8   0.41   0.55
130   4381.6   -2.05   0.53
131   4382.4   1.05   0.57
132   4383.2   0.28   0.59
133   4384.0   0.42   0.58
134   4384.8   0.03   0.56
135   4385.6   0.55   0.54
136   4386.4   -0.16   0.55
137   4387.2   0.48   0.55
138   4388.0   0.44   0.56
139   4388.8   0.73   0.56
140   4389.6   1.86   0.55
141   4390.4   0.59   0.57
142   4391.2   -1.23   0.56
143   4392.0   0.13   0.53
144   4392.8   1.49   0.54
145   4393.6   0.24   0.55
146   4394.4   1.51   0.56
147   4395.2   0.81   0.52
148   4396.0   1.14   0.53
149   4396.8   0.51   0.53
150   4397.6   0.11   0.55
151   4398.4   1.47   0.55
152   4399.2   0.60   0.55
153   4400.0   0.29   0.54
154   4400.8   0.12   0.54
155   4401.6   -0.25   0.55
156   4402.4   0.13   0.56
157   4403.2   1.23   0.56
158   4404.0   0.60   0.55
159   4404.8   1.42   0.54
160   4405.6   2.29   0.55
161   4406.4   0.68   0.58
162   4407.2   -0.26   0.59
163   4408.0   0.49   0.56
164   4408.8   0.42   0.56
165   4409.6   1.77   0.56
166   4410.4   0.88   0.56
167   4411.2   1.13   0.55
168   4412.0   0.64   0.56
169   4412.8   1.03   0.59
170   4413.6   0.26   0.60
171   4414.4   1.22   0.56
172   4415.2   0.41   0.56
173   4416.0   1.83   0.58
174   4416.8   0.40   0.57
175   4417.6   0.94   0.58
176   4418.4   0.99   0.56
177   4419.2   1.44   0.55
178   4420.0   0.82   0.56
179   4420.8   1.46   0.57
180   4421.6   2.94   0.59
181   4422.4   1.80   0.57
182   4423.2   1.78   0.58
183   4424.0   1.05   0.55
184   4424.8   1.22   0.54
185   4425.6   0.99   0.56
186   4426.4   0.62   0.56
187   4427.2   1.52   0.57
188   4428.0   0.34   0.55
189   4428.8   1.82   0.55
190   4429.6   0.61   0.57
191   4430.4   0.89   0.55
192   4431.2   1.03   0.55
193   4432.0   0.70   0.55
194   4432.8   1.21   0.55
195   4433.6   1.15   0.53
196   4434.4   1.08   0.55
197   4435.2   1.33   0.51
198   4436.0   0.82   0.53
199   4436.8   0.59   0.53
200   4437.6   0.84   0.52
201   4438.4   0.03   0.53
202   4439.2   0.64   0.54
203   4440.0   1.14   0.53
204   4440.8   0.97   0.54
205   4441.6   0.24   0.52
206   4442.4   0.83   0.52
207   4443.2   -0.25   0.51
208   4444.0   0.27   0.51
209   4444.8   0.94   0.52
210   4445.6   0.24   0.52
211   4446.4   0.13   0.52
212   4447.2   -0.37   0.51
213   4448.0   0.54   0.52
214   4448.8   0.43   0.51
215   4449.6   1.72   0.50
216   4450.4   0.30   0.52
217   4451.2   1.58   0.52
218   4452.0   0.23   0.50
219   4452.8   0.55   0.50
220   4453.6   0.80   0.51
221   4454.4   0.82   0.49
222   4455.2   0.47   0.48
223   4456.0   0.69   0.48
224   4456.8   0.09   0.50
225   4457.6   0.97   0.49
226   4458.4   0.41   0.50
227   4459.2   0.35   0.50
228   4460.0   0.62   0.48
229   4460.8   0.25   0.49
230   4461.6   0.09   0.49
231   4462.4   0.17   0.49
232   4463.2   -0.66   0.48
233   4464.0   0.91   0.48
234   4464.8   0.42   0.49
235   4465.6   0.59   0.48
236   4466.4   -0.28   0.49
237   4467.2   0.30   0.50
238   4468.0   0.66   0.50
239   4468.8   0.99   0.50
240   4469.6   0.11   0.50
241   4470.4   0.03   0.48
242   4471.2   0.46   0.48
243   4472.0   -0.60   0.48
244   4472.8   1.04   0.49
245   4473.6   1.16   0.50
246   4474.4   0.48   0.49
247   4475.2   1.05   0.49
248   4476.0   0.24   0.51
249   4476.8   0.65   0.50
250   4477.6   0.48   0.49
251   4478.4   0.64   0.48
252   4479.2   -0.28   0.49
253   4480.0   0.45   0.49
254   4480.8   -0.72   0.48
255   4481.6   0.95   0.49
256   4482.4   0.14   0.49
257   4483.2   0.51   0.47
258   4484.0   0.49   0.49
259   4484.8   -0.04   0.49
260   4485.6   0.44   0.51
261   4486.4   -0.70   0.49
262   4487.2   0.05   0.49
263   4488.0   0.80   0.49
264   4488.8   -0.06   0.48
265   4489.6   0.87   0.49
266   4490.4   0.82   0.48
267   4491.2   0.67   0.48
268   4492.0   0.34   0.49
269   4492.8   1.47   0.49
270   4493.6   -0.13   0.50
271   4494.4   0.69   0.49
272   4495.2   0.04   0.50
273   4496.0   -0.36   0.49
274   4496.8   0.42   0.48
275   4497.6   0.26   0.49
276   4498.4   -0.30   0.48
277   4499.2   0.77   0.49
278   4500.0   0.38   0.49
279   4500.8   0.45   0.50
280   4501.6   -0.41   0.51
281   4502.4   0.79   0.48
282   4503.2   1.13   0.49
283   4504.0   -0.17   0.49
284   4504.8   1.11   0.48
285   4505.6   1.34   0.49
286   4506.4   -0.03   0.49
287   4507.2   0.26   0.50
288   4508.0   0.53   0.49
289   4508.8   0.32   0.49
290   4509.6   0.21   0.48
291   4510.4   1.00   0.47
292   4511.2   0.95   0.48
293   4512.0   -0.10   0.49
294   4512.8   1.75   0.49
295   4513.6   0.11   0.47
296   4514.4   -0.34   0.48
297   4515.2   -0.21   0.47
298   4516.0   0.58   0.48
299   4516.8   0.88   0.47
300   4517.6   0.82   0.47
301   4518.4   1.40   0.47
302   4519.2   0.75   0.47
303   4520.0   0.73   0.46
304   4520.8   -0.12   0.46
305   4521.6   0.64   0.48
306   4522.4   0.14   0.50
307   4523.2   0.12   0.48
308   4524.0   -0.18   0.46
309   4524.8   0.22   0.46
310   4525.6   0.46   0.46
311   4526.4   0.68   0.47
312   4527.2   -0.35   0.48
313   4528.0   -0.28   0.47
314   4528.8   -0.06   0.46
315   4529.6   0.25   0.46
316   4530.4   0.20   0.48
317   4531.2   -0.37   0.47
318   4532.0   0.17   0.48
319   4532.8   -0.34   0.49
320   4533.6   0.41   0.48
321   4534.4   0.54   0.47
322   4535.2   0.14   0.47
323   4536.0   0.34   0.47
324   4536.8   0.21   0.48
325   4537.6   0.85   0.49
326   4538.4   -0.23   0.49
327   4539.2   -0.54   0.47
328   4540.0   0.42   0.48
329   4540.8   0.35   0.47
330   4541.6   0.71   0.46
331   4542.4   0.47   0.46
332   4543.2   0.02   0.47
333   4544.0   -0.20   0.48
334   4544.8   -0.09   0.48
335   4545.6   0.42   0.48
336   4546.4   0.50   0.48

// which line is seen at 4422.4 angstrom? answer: C IV 1549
